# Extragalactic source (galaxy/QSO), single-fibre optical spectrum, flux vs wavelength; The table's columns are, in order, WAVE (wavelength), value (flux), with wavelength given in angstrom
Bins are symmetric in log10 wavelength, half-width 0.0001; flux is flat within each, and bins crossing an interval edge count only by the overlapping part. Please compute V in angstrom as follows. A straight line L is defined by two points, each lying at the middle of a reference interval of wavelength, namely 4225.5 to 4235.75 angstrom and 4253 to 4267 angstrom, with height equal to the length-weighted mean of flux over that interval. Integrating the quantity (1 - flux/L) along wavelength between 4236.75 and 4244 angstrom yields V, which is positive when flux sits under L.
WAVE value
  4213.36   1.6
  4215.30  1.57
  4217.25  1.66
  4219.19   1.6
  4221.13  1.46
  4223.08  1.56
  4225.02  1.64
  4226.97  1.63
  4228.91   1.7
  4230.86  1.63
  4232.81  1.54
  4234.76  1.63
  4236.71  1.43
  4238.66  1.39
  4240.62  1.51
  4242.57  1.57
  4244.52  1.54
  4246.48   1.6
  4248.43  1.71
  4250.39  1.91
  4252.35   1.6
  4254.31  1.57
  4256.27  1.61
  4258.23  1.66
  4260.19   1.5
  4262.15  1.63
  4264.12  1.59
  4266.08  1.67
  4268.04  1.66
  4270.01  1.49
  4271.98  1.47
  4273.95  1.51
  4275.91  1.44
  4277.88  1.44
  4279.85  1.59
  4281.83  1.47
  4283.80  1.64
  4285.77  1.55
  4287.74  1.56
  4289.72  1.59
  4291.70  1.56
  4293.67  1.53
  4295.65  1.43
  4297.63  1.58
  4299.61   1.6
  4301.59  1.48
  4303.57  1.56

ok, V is 0.6 angstrom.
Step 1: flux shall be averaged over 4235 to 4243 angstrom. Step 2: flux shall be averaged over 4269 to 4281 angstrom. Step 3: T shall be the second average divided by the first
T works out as 1.0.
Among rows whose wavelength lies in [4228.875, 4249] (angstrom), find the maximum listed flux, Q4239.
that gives 1.71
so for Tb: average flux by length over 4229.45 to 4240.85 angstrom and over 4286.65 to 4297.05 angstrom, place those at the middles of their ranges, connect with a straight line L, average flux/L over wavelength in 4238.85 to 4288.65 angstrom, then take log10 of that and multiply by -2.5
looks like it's -0.03 mag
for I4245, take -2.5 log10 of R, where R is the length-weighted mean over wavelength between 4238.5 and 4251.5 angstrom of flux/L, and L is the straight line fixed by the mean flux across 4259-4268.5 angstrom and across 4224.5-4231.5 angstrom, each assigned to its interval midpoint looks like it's 0.009 mag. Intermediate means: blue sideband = 1.65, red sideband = 1.61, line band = 1.62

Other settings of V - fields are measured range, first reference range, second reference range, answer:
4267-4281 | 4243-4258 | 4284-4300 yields 0.7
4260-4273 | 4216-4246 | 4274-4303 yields -0.3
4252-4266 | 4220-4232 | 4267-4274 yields -0.4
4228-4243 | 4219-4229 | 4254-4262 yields 0.4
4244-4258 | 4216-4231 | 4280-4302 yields -0.6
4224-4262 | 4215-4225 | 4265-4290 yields -0.9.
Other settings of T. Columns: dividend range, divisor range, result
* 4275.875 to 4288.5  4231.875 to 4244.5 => 1.01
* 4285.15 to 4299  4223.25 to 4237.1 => 0.96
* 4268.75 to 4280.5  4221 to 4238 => 0.94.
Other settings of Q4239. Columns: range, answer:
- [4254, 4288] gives 1.67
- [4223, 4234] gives 1.7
